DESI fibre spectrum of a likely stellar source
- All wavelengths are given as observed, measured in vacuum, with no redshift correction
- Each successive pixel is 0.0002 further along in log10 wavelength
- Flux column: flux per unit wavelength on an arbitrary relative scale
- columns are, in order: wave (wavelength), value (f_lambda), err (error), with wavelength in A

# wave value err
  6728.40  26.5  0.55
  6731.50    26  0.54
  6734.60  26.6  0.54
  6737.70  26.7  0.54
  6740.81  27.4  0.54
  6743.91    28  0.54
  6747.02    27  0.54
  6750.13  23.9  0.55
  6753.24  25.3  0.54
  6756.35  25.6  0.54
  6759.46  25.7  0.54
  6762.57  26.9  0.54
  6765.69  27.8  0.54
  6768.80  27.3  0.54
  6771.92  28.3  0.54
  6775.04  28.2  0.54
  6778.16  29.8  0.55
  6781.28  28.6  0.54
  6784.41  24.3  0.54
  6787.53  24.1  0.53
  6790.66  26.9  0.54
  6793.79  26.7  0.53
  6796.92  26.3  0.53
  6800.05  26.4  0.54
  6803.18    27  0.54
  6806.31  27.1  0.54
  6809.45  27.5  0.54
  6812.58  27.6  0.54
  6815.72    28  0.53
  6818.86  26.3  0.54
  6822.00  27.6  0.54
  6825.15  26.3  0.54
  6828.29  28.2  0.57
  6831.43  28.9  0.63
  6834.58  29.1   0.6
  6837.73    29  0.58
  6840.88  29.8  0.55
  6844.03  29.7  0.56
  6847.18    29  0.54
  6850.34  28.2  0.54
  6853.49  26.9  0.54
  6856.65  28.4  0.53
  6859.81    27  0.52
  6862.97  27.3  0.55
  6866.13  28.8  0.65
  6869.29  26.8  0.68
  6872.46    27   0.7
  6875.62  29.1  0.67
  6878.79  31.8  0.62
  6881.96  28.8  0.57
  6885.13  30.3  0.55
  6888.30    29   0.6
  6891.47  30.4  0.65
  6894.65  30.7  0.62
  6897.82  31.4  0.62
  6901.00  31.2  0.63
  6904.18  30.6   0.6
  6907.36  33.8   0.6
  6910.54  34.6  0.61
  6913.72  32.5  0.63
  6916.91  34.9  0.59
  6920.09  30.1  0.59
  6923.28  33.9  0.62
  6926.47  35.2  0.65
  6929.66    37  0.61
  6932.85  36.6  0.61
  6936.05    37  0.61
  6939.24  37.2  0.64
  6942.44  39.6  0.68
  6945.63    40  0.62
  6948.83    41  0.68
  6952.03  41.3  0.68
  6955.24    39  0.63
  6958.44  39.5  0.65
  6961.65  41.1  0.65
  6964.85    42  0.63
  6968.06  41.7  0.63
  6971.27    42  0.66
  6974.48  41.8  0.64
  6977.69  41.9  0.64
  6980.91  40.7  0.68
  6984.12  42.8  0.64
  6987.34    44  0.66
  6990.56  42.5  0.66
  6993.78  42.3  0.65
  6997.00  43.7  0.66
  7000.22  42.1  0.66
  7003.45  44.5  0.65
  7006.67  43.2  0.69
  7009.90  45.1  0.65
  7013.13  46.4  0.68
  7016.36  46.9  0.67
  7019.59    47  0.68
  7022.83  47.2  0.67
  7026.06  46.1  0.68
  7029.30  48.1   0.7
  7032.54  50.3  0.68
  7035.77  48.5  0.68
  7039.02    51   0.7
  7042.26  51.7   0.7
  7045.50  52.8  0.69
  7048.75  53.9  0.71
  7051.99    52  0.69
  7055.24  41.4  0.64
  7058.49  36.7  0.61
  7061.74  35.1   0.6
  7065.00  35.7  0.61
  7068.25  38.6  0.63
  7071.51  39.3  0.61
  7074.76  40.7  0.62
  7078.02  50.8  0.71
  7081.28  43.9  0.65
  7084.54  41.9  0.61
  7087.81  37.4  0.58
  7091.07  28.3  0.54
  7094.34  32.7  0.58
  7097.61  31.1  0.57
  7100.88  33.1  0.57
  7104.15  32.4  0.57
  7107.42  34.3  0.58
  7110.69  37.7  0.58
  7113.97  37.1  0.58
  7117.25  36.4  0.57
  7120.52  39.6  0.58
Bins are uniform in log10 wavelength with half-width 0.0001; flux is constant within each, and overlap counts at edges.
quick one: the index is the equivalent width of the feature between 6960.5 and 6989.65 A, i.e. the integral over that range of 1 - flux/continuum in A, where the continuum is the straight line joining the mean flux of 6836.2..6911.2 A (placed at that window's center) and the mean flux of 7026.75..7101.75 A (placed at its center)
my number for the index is -4.5 A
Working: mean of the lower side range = 29.5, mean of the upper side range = 42.5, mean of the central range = 42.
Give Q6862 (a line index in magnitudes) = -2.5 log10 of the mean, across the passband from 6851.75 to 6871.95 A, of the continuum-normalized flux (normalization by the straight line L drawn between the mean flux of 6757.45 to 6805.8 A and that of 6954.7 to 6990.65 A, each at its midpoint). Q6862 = 0.20 mag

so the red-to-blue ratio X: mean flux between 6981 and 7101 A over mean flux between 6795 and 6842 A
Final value 1.6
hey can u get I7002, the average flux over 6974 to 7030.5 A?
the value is 44.3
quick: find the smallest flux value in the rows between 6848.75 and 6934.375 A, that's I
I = 26.8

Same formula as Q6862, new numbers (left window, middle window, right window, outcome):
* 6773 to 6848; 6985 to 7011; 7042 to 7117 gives -0.202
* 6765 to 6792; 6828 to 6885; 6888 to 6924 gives 0.057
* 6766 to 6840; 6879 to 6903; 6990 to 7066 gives 0.141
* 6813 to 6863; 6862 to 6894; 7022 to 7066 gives 0.097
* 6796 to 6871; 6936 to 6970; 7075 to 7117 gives -0.248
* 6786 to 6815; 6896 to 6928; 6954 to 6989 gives 0.112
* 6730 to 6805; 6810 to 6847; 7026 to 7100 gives 0.067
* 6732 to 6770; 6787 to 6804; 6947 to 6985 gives 0.125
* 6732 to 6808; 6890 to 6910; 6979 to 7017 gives 0.155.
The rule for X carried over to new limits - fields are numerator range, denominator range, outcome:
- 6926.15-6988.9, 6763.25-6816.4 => 1.48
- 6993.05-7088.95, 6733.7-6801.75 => 1.68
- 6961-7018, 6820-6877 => 1.53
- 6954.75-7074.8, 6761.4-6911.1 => 1.55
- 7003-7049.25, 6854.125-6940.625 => 1.53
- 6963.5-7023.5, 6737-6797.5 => 1.63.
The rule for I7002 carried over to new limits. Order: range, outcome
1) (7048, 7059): 46.3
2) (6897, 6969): 36.6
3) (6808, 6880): 28.2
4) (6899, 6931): 33.3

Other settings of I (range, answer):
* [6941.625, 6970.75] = 39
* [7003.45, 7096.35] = 28.3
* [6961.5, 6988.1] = 40.7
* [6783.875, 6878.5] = 24.1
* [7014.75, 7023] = 46.9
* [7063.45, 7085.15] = 35.7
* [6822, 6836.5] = 26.3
